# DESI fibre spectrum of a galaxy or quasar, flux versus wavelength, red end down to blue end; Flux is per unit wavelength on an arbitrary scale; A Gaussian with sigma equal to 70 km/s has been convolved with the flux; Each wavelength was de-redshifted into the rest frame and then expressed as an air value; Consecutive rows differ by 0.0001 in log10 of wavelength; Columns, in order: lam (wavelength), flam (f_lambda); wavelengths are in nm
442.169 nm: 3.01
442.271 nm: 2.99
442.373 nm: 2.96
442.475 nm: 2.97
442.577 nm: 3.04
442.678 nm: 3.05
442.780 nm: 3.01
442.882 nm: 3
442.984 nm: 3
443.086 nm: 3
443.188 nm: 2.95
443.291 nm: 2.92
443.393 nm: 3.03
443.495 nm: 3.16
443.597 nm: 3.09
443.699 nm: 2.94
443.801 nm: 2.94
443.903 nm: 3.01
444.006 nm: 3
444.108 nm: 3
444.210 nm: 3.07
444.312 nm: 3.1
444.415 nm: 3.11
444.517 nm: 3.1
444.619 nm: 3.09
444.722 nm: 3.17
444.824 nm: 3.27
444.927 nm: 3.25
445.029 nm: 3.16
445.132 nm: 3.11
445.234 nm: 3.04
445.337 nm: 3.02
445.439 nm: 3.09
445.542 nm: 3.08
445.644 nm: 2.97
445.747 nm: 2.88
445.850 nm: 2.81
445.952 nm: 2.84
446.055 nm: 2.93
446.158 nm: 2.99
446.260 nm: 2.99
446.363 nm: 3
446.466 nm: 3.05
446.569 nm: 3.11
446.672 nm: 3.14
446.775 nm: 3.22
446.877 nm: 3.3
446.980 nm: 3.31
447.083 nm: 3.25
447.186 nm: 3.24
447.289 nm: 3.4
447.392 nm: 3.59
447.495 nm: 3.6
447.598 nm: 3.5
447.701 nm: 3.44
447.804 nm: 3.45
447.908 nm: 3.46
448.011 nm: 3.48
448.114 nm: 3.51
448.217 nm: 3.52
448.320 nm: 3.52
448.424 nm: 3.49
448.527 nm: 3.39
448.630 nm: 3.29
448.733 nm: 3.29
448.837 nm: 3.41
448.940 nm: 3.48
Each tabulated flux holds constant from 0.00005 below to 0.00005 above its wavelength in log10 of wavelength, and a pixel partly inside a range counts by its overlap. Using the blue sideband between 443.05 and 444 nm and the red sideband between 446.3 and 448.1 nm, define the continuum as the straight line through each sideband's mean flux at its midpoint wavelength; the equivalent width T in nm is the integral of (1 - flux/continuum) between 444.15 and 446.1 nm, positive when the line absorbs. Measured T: 0.05 nm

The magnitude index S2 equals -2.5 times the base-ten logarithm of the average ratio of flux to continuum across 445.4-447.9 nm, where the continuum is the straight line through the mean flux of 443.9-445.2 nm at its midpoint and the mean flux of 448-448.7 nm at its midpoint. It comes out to 0.04 mag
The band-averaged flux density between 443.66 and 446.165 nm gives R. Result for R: 3.04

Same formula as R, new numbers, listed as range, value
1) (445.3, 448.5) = 3.23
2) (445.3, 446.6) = 2.98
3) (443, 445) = 3.06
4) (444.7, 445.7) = 3.11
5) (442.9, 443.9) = 3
